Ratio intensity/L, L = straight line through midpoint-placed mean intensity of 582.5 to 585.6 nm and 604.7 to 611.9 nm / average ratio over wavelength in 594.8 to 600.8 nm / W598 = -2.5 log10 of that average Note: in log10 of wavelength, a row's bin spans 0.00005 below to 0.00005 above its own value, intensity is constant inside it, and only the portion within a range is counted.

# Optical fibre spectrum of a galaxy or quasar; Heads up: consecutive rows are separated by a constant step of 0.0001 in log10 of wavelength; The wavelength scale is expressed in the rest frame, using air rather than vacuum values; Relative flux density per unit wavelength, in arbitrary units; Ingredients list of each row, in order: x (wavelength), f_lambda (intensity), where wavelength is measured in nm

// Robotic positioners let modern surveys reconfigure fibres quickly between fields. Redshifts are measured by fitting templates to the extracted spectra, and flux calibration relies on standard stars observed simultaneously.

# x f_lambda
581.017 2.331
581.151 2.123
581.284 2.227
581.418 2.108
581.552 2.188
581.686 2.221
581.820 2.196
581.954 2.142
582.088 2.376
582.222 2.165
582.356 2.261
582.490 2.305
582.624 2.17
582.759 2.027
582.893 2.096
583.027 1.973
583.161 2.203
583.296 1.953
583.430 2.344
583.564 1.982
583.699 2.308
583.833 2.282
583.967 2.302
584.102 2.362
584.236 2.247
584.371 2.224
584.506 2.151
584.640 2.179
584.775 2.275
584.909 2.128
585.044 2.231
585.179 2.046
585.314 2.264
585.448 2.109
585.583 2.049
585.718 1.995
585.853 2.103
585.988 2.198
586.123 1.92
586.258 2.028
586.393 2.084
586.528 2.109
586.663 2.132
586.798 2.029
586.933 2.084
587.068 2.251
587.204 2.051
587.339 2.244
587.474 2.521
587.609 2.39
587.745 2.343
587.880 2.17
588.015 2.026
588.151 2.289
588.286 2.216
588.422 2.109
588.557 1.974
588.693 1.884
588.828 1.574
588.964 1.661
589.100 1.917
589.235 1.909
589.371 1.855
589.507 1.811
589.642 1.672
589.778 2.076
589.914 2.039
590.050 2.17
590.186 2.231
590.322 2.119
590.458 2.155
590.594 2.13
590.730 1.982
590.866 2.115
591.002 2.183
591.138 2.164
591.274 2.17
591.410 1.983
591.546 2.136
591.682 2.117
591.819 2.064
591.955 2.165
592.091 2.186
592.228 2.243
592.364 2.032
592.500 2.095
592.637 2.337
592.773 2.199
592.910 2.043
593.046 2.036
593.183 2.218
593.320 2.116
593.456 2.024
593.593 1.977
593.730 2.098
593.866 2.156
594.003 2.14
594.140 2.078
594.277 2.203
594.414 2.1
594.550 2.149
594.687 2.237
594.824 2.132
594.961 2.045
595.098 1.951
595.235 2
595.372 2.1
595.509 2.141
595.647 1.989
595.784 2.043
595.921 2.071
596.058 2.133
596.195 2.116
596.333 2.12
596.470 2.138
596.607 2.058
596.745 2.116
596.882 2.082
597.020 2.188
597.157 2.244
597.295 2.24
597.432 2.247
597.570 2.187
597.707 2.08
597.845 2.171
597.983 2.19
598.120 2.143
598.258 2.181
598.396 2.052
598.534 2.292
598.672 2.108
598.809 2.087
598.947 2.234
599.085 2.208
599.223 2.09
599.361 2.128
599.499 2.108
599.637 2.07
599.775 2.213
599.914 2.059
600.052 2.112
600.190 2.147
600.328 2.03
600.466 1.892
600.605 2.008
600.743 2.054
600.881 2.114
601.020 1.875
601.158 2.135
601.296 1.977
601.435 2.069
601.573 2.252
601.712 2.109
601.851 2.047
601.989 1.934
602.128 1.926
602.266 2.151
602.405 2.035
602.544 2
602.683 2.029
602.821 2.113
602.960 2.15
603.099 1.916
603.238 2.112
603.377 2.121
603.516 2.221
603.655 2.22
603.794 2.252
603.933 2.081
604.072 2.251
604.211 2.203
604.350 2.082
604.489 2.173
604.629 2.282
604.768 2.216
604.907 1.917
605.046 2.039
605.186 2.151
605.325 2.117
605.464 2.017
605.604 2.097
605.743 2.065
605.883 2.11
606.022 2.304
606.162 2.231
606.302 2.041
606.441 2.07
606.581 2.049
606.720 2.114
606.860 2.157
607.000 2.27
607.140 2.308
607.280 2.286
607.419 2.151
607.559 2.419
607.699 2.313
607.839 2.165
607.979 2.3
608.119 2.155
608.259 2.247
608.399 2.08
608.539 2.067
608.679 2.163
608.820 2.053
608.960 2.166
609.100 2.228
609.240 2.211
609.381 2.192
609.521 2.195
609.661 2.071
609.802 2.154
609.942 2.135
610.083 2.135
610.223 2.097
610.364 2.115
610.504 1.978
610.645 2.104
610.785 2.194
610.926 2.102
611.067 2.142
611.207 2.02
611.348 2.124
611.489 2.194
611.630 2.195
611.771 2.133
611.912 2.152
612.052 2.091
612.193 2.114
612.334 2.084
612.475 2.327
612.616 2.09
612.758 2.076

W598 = 0.02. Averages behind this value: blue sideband 2.17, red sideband 2.15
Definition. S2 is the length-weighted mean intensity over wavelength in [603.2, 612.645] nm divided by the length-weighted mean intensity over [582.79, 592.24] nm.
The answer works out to 1.02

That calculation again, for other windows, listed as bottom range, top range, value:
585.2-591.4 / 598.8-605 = 1.01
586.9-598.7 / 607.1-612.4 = 1.02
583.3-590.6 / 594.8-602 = 1.00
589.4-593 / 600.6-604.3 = 1.00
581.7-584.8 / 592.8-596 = 0.95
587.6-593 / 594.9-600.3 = 1.03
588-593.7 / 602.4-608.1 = 1.05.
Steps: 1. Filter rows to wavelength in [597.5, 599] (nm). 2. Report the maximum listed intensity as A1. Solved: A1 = 2.292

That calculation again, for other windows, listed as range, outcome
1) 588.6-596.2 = 2.337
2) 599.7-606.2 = 2.304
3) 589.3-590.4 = 2.231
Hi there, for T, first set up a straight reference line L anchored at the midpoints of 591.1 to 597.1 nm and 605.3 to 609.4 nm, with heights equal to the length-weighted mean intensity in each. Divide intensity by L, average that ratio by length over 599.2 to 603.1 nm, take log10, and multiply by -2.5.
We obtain 0.04 mag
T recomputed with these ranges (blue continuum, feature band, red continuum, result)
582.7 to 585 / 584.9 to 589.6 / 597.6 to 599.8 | 0.05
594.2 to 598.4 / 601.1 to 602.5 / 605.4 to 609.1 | 0.04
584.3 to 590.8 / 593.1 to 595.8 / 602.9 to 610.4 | 0.01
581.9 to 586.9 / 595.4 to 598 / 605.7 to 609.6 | 0.02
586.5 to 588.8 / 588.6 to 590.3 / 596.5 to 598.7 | 0.13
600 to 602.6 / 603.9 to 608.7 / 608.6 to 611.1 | -0.03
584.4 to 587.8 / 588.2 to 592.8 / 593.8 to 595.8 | 0.04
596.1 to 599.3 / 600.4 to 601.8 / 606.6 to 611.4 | 0.06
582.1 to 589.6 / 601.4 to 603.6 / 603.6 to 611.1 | 0.04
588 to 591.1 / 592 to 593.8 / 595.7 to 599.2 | -0.03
